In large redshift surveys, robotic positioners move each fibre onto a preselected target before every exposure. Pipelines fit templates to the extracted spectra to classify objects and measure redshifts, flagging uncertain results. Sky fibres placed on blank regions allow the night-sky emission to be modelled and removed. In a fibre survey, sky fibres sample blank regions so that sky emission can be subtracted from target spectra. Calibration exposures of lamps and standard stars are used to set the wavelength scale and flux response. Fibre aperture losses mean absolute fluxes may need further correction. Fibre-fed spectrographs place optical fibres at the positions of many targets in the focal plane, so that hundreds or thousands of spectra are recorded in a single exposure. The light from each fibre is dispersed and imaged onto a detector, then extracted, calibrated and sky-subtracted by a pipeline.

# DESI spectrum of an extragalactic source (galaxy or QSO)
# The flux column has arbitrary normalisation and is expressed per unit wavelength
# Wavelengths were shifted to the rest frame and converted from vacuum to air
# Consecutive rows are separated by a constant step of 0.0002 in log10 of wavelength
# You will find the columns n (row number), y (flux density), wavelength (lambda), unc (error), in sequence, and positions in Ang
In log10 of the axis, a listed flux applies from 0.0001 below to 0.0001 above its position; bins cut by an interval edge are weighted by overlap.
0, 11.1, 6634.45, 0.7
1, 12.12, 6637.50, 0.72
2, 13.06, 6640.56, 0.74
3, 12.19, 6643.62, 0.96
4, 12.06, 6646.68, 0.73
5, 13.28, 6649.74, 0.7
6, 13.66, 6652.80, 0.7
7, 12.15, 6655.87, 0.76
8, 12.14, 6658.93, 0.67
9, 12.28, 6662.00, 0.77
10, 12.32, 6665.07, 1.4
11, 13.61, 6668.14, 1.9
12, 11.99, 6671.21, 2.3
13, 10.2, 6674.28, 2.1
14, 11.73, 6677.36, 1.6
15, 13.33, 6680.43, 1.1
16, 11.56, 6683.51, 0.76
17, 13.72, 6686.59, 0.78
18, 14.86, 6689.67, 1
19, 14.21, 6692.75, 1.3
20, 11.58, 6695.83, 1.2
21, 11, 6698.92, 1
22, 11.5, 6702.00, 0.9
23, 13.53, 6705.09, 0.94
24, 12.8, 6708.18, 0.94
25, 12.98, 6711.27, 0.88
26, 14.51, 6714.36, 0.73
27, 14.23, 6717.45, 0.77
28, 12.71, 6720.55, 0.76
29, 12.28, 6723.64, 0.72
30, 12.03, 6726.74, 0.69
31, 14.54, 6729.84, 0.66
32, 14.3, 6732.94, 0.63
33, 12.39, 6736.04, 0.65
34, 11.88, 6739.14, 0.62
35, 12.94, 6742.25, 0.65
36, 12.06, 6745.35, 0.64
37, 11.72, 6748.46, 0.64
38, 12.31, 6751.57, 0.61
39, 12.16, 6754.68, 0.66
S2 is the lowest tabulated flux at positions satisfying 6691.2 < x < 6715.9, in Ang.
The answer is 11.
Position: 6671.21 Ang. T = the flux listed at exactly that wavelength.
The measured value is 11.99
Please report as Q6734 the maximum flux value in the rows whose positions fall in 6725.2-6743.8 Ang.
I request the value 14.54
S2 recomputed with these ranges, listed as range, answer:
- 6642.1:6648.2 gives 12.06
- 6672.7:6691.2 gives 10.2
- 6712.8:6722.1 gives 12.71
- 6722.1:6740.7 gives 11.88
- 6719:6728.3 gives 12.03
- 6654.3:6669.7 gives 12.14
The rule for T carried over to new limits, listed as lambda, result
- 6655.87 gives 12.15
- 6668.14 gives 13.61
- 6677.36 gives 11.73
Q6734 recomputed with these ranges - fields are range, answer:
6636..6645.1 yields 13.06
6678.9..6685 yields 13.33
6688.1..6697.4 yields 14.86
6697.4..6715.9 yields 14.51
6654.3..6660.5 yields 12.15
